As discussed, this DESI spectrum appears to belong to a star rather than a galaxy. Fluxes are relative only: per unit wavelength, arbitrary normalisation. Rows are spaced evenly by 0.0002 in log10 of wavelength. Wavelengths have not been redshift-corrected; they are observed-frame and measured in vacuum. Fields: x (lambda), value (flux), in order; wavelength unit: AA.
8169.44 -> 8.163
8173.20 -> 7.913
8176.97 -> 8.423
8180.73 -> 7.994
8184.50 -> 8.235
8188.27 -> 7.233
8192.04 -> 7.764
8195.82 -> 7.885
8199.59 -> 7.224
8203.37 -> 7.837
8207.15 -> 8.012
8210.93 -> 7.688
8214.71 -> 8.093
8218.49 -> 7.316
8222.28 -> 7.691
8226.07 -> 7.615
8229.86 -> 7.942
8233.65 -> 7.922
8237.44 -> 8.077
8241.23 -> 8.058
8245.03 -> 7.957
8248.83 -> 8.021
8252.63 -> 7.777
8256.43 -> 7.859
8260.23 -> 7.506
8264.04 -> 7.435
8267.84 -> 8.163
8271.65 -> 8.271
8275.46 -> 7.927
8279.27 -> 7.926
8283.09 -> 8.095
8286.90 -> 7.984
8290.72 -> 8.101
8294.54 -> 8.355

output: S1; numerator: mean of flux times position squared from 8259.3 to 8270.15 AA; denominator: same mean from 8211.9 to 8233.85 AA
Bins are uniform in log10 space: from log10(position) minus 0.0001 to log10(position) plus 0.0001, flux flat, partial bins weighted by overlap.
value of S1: 1.01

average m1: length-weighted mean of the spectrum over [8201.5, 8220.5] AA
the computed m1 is 7.79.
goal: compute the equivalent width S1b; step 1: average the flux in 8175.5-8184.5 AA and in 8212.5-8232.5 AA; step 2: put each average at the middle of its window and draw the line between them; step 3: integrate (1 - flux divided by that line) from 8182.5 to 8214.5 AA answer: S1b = 1.0 AA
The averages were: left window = 8.21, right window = 7.74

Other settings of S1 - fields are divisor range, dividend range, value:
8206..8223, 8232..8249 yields 1.04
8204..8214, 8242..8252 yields 1.02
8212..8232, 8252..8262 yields 1.01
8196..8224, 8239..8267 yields 1.03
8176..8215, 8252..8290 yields 1.03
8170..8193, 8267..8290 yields 1.04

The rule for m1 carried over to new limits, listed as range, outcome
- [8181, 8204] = 7.71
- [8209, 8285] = 7.87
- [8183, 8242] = 7.78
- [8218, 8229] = 7.6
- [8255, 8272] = 7.81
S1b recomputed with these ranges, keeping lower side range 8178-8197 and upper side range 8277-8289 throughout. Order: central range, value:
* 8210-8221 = 0.3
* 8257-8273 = 0.3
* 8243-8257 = 0.1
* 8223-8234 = 0.2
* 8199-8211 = 0.2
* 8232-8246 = -0.1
